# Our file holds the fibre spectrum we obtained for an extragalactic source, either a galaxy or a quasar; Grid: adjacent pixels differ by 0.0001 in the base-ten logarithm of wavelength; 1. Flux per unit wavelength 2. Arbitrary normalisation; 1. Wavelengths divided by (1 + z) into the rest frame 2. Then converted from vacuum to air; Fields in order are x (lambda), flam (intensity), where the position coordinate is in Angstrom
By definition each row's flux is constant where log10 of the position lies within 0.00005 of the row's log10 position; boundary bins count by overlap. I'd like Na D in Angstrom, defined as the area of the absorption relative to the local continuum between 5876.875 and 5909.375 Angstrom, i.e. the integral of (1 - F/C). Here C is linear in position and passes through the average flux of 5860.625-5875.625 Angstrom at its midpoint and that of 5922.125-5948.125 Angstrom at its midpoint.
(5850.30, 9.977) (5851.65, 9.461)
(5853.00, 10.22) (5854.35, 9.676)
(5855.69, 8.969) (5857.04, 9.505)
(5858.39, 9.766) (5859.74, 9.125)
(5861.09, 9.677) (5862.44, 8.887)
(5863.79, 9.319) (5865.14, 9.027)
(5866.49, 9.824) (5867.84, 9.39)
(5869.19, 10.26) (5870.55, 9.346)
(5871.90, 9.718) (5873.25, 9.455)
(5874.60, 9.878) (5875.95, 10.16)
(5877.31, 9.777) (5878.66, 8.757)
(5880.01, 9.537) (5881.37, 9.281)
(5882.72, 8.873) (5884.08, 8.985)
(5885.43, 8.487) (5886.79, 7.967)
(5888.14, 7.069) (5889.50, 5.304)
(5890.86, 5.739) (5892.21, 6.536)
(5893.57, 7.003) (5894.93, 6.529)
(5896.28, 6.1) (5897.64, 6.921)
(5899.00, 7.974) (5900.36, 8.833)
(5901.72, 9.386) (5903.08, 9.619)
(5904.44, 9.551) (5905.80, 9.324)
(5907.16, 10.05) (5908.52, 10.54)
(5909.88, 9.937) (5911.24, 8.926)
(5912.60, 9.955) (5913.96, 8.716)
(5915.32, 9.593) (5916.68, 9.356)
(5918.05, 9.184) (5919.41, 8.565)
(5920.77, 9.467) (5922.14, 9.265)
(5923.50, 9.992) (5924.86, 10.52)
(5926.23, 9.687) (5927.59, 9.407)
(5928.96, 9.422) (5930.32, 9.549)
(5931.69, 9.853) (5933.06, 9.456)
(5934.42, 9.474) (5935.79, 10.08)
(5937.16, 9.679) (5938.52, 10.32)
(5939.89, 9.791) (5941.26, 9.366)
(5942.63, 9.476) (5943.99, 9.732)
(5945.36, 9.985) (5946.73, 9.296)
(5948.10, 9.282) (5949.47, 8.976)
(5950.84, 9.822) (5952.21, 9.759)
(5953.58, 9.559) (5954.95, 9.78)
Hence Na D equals 4.56 Angstrom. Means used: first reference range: 9.54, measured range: 8.25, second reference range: 9.7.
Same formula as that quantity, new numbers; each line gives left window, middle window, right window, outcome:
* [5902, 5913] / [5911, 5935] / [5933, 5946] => 0.64 Angstrom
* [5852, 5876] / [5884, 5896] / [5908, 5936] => 3.28 Angstrom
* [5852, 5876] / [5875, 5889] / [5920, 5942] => 1.06 Angstrom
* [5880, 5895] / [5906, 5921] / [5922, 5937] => -1.01 Angstrom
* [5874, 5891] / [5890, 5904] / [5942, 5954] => 2.06 Angstrom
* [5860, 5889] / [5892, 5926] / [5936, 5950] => 1.79 Angstrom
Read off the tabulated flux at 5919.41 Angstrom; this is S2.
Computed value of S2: 8.565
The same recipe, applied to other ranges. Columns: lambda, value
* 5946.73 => 9.296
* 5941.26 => 9.366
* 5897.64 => 6.921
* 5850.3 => 9.977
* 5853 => 10.22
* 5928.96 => 9.422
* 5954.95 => 9.78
